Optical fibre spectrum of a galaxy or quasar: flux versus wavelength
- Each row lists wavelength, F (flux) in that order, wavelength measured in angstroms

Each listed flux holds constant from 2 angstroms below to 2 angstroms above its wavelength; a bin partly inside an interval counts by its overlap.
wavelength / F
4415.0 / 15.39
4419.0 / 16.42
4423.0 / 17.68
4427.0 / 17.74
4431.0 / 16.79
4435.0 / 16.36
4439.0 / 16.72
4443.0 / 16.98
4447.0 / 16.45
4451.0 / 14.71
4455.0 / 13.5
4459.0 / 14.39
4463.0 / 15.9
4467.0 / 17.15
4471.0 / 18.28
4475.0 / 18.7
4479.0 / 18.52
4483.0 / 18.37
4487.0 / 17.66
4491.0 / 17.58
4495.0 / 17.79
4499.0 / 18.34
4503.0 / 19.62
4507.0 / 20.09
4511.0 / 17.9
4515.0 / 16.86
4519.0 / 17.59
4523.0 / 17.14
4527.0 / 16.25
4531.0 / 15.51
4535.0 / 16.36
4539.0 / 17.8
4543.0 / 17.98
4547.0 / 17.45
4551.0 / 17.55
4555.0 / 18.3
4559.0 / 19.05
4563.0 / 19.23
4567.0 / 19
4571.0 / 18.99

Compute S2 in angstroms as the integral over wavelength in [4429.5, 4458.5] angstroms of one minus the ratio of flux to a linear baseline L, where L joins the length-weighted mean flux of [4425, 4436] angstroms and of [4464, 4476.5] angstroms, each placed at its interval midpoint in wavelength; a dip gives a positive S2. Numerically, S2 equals 2.4 angstroms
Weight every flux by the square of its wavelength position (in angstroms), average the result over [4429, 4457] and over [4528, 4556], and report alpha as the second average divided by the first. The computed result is 1.1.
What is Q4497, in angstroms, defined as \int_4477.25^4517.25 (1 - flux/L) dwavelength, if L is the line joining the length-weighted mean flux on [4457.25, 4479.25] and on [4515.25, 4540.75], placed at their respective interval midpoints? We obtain -3.16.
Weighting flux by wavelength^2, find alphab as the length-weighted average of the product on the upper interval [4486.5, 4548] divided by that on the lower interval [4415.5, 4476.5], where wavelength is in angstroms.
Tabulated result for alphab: 1.10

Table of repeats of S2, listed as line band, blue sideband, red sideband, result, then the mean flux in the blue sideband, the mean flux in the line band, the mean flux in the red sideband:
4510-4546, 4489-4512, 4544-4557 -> 2.2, 18.6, 17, 17.8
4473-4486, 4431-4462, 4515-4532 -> -1.9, 15.7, 18.5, 16.7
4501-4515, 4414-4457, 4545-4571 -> -1.0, 16.3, 18.9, 18.5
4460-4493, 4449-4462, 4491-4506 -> -2.6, 14.3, 17.7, 18.6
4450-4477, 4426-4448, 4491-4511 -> 2.3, 16.8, 16.1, 18.7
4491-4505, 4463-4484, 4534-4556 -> -0.5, 18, 18.4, 17.6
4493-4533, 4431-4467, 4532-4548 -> -2.1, 15.8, 17.7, 17.3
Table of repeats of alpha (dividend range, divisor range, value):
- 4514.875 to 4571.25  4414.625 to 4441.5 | 1.11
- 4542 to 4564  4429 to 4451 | 1.16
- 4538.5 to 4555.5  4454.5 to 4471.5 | 1.16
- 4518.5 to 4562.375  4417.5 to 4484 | 1.08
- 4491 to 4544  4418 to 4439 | 1.08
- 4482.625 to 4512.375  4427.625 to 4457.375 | 1.18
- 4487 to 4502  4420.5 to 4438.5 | 1.08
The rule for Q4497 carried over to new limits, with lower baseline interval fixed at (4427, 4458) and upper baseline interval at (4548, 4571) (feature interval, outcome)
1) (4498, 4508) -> -1.2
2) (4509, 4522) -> 0.1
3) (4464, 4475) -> -0.7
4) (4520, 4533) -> 1.1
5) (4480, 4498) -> -0.9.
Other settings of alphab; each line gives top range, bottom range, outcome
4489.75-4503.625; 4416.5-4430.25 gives 1.10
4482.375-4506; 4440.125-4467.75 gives 1.20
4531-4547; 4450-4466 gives 1.20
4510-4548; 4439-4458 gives 1.14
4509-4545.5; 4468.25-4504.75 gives 0.95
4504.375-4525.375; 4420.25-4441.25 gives 1.09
